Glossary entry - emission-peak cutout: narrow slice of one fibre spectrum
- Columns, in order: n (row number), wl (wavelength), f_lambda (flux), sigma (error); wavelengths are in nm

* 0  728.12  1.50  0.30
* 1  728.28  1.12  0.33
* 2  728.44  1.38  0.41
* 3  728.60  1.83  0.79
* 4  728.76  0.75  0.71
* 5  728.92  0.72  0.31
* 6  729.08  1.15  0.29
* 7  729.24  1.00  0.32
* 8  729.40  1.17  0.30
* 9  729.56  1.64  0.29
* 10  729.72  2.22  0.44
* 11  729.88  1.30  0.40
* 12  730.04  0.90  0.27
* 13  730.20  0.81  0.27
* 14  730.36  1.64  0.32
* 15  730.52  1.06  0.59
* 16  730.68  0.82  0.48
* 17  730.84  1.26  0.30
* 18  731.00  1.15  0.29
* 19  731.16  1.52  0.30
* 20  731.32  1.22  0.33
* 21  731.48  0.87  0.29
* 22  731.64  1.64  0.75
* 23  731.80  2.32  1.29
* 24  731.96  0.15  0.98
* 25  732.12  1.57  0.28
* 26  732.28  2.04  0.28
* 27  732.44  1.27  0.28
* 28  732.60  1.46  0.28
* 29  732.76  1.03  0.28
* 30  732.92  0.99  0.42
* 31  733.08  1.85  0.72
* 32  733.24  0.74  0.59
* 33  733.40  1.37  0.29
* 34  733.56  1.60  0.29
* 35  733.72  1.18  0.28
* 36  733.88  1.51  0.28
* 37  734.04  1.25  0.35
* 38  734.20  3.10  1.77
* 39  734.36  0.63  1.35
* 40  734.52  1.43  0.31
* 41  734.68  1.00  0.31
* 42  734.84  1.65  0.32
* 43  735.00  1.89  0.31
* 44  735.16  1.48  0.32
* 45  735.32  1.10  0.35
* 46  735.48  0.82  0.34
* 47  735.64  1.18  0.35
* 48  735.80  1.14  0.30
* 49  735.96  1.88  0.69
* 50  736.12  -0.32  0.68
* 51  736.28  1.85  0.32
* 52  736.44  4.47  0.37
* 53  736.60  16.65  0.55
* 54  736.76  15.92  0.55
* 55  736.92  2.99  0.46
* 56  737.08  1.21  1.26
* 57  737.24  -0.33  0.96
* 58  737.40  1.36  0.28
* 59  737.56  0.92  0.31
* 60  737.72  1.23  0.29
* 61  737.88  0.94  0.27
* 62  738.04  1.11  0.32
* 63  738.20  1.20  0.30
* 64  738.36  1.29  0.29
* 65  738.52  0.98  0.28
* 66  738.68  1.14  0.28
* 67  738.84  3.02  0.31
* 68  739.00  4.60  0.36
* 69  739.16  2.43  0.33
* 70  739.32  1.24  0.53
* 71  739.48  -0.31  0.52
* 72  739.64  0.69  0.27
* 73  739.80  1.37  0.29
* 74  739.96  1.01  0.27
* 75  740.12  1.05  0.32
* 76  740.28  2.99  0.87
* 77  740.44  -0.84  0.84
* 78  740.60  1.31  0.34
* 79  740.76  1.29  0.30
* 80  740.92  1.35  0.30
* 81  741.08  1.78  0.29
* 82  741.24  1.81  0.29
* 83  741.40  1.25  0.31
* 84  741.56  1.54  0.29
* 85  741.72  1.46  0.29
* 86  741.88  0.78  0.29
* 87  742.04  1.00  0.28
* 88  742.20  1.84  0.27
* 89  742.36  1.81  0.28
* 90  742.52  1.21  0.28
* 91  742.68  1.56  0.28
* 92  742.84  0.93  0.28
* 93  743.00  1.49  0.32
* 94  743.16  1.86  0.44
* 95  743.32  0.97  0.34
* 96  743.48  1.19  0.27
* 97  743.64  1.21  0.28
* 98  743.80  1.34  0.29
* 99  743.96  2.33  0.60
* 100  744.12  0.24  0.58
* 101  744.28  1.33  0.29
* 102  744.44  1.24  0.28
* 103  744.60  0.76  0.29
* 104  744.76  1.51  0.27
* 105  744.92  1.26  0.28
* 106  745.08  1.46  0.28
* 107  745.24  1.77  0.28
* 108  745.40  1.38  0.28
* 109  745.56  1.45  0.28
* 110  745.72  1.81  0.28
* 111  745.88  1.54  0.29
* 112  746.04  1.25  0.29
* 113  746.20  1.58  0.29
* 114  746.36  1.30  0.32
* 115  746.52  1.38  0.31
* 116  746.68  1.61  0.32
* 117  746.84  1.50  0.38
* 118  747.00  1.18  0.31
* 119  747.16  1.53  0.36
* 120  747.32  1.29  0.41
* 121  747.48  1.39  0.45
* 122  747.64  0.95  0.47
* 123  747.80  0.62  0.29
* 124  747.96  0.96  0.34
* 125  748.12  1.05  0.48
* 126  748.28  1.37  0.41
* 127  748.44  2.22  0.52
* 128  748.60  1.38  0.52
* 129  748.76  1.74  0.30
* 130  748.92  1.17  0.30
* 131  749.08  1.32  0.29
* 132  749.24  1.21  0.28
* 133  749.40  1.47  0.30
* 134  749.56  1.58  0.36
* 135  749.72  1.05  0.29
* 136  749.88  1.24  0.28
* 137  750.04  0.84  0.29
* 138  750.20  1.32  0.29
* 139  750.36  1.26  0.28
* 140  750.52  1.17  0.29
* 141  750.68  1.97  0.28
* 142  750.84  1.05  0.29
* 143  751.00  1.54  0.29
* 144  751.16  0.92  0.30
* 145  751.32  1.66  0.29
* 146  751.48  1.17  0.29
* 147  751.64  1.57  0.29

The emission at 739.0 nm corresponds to [N II]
